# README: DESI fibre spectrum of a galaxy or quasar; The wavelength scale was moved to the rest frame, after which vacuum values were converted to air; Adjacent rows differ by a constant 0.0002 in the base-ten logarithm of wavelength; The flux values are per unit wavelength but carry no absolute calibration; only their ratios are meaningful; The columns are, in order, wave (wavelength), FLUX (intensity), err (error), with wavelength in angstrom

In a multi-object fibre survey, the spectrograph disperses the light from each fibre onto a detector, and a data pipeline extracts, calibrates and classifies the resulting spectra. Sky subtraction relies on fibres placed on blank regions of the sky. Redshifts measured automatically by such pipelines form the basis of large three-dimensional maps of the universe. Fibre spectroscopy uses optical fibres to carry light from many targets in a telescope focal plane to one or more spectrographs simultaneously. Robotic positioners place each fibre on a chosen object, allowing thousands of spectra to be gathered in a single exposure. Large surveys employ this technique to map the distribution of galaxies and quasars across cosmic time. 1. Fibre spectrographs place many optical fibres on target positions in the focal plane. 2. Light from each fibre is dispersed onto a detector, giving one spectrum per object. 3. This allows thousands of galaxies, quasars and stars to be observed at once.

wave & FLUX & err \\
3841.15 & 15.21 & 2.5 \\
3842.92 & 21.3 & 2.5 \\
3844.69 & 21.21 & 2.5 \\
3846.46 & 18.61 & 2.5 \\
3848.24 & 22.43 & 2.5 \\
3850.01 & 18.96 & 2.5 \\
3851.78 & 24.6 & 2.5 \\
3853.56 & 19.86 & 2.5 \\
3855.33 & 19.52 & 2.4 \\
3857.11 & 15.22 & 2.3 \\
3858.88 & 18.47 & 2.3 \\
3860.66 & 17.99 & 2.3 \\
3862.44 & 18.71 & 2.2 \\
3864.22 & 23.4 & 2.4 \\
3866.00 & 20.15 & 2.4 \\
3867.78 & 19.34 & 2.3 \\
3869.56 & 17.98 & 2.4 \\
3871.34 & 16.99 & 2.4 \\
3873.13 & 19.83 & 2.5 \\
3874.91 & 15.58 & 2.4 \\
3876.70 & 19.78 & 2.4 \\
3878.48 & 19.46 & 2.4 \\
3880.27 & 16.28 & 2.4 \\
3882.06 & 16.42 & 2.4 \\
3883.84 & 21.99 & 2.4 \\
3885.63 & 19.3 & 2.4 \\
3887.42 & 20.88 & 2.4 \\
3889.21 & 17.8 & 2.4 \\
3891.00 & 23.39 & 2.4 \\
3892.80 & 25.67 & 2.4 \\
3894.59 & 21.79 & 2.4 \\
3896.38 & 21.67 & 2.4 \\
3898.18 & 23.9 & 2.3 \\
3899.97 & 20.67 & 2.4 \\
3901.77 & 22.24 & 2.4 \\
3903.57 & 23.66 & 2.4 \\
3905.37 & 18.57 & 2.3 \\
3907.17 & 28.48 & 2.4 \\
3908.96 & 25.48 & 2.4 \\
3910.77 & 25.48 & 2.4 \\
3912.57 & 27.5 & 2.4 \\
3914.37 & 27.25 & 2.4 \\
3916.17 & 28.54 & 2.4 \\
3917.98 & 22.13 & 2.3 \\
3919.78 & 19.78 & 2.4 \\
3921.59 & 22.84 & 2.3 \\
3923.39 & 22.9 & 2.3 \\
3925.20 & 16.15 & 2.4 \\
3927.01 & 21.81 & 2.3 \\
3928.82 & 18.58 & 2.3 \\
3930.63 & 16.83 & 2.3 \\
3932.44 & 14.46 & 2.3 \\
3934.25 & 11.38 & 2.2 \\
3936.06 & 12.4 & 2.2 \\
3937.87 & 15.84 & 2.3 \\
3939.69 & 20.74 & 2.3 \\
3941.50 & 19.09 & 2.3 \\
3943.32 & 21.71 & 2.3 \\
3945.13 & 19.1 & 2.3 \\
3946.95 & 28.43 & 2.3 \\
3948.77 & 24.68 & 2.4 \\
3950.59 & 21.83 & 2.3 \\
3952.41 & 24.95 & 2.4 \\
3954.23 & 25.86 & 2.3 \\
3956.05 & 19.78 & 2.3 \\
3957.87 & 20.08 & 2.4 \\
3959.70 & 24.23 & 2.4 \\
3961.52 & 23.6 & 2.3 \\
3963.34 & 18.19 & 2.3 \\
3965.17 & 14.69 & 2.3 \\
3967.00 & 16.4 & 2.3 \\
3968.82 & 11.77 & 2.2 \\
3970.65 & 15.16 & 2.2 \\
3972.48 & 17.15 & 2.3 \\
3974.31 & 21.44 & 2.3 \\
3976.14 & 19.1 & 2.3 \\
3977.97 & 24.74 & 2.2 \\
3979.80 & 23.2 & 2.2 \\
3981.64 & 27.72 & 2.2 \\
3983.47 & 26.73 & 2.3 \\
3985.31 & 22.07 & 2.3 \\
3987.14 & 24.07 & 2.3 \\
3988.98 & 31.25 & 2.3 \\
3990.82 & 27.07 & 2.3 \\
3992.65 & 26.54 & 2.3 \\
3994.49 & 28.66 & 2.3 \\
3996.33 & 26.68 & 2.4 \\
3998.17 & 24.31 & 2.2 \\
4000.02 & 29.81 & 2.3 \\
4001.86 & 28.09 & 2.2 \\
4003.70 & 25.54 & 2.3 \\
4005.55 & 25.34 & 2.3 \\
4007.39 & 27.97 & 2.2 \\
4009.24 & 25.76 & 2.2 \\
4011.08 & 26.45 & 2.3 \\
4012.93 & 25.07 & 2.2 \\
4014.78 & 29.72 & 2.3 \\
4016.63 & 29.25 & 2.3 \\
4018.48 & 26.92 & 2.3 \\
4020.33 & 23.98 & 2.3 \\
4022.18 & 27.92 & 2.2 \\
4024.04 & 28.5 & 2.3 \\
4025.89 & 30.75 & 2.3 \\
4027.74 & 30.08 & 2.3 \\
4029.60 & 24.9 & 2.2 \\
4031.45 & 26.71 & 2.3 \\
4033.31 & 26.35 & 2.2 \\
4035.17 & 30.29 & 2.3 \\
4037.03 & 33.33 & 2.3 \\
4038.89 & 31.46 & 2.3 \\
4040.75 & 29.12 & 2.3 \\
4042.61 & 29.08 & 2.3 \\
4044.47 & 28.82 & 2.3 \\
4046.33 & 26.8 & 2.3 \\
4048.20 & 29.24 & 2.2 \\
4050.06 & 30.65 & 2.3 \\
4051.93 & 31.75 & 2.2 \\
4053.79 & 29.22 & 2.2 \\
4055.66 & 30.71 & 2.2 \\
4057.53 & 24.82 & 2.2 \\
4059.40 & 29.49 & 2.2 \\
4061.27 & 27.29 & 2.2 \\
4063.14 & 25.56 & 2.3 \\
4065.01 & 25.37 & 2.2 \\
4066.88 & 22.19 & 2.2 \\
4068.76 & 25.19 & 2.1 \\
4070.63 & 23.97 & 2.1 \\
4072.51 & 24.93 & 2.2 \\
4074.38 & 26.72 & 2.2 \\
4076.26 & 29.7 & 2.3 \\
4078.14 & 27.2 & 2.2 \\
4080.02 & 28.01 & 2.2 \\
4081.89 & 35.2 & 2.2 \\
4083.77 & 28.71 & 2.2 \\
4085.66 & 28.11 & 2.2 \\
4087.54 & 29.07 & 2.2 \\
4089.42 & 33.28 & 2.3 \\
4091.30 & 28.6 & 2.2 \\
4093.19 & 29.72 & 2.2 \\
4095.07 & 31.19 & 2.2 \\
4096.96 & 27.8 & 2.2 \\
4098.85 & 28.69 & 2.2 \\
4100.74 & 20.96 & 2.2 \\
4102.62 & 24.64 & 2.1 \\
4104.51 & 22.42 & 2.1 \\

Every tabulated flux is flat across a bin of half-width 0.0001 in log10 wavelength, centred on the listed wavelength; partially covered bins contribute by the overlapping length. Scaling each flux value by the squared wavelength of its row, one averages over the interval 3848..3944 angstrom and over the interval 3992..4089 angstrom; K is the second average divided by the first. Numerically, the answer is 1.5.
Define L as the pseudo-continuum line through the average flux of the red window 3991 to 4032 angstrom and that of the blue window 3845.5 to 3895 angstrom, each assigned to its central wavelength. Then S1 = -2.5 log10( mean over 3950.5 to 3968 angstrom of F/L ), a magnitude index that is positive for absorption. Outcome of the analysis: 0.17 mag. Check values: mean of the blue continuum 19.6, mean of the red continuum 27.2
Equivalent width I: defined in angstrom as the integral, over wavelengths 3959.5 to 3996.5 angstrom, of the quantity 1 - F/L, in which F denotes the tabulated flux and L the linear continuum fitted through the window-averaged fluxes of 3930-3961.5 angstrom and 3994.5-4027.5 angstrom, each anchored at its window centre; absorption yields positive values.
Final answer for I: 2.41 angstrom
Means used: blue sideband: 20.2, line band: 22.3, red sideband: 27.3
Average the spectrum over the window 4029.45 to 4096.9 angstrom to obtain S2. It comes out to 28.4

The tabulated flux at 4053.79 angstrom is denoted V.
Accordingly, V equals 29.22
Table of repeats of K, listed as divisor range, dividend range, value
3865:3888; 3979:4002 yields 1.50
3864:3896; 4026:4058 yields 1.60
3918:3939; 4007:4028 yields 1.63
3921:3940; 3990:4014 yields 1.59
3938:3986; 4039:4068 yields 1.39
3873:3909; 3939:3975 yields 1.00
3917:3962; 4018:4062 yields 1.48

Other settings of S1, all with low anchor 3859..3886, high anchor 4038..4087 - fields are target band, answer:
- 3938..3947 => 0.08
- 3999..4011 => -0.07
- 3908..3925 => -0.16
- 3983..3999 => -0.08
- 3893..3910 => -0.14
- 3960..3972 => 0.34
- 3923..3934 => 0.21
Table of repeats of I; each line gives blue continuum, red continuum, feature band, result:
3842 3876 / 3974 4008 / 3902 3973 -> 7.41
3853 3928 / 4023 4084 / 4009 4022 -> -0.14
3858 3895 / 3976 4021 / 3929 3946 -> 4.50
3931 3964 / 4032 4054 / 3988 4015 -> -1.68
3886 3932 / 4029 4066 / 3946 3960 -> 0.39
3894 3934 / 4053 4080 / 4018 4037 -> -1.83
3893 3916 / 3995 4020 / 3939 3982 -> 7.94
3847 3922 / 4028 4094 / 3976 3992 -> -0.12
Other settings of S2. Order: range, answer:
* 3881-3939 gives 21.1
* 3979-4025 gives 26.8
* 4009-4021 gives 26.9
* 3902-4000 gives 22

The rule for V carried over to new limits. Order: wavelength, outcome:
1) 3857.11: 15.22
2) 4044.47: 28.82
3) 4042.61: 29.08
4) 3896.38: 21.67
